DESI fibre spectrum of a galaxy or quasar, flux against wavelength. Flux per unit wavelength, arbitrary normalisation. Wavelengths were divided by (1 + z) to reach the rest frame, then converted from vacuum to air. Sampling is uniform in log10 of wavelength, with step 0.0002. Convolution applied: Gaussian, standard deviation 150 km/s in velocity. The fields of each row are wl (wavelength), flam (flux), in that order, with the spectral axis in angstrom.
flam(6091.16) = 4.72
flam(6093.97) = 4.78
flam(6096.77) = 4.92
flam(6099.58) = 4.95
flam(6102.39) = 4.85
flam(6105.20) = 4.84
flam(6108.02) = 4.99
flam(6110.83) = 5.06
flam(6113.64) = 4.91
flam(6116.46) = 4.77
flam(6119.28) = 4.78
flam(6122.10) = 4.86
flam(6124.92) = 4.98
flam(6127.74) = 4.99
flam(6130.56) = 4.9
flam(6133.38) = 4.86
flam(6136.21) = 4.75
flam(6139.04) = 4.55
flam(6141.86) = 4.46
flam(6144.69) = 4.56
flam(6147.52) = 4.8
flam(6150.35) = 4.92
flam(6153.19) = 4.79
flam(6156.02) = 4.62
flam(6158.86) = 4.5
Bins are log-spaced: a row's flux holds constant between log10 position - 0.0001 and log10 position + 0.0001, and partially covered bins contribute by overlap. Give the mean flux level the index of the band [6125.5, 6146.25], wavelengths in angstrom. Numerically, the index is 4.74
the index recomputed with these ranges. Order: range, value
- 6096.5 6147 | 4.83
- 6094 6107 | 4.88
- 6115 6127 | 4.85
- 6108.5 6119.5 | 4.9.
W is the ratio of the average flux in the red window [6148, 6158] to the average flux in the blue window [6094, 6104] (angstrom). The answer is 1.0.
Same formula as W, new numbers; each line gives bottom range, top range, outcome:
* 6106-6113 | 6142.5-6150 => 0.94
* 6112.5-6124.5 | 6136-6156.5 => 0.97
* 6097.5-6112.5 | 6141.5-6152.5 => 0.95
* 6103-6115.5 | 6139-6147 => 0.92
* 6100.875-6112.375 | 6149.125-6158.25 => 0.96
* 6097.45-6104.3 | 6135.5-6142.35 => 0.94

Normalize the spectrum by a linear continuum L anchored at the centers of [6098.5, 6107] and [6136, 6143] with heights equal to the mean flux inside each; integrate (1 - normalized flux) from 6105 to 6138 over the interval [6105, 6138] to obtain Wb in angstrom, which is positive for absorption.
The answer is -1.2 angstrom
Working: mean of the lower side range 4.88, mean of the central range 4.89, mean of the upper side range 4.57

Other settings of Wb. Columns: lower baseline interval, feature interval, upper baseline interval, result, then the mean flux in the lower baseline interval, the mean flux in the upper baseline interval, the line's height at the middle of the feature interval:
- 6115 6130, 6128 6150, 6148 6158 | 0.4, 4.88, 4.76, 4.81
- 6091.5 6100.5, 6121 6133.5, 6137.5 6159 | -0.5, 4.86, 4.66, 4.74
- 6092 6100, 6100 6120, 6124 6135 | 0.0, 4.86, 4.93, 4.89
